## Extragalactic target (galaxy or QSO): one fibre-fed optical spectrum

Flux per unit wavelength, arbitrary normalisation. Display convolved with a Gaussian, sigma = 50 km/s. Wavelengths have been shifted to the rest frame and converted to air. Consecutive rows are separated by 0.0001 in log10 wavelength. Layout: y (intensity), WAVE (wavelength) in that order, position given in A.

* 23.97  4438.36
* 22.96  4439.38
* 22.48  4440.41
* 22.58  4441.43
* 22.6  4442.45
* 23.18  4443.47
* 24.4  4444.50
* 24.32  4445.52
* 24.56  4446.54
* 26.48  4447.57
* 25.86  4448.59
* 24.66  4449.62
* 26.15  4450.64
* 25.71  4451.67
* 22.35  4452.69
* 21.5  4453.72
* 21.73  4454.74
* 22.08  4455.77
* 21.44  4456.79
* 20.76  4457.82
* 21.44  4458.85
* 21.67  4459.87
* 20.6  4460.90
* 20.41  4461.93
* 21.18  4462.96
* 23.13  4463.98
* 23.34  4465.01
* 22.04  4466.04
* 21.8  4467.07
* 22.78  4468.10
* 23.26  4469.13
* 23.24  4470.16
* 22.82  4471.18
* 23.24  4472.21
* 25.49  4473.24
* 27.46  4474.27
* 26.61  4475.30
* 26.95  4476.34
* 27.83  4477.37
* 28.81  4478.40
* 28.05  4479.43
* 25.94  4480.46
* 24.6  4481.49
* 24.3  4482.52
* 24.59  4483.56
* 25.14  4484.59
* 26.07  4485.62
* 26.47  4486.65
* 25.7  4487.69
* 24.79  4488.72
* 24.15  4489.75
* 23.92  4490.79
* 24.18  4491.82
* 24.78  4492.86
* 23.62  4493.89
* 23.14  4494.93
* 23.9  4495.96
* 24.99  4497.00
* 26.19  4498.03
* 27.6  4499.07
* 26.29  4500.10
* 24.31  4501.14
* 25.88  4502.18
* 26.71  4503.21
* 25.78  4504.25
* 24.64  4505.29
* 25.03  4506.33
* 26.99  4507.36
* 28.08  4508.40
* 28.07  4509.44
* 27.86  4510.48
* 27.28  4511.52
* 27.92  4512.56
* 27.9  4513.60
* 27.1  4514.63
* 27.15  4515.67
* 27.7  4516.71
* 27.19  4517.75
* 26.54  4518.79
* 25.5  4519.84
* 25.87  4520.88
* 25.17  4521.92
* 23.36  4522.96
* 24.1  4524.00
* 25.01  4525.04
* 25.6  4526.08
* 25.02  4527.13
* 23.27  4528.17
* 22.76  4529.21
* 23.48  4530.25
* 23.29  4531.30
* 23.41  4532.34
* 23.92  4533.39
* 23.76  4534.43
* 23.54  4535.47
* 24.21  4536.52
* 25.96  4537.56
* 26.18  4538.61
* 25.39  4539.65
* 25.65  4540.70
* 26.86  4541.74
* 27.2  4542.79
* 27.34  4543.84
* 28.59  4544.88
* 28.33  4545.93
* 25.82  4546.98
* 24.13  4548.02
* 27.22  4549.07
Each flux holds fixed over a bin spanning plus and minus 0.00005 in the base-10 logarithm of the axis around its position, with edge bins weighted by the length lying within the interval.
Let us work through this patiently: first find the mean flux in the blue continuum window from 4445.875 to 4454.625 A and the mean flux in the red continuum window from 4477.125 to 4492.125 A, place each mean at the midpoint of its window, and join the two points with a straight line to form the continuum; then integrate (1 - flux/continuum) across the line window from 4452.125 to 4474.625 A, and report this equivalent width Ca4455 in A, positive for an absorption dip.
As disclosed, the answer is 2.3 A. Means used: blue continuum 24.5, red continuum 25.6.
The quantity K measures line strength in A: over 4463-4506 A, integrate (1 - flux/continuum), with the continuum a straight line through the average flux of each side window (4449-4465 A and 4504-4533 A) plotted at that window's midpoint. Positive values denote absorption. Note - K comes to -1.9 A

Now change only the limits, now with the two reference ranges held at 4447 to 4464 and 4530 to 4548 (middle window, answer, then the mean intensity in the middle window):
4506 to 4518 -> -1.4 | 27.4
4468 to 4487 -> -1.6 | 25.5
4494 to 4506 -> -0.6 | 25.3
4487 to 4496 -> -0.1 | 24.3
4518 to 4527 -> -0.1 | 25.2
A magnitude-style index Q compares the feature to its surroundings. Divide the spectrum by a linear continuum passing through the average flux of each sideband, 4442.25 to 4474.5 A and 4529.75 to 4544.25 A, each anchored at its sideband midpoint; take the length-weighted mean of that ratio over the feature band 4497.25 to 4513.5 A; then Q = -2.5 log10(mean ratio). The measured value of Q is -0.10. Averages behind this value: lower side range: 23.1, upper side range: 25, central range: 26.6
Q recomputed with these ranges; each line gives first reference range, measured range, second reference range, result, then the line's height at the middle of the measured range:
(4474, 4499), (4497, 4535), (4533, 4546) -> 0.00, 25.7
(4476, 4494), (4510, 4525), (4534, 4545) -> -0.03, 25.7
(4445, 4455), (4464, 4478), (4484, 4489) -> 0.03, 25.1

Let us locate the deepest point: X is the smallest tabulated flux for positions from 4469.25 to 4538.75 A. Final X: 22.76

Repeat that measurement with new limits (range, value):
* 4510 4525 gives 23.36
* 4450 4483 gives 20.41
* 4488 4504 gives 23.14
